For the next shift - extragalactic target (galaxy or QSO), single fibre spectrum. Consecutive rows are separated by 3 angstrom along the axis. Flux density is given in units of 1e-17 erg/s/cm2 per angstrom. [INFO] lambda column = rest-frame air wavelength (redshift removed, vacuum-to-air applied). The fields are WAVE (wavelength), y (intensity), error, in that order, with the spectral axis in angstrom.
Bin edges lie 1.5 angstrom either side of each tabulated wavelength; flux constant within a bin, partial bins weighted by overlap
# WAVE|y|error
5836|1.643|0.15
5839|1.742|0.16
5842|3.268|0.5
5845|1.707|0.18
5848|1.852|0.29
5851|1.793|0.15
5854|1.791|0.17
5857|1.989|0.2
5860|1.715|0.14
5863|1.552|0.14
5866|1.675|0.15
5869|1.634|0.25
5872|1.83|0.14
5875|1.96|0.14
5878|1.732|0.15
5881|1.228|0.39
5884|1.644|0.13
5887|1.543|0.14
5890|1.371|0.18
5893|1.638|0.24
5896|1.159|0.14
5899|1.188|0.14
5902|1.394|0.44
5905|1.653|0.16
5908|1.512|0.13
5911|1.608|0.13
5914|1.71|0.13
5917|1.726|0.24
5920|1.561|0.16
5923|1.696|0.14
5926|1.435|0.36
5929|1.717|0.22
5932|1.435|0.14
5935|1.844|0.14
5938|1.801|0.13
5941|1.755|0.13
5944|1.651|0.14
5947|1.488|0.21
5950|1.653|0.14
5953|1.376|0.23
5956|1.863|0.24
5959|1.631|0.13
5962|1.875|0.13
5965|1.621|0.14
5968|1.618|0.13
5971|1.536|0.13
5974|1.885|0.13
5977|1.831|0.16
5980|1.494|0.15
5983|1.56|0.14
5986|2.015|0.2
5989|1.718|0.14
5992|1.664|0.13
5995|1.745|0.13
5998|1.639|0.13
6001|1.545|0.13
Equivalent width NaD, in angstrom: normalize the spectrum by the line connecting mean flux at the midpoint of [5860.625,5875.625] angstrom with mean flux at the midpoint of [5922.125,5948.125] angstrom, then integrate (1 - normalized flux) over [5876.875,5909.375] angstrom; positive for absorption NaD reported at 4.5 angstrom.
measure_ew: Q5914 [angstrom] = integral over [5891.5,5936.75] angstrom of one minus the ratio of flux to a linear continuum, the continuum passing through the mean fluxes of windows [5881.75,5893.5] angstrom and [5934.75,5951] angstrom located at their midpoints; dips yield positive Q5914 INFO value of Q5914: 1.4 angstrom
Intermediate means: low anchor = 1.52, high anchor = 1.69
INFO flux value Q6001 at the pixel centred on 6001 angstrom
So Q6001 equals 1.545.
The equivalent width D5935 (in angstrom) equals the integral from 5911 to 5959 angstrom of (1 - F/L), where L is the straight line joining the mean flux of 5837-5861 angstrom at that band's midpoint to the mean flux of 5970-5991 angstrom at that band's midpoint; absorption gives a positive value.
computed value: 4.4 angstrom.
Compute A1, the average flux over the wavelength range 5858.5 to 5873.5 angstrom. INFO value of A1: 1.68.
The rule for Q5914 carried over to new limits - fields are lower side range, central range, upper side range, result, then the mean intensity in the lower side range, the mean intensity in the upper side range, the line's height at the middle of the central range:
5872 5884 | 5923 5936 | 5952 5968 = 0.5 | 1.66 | 1.68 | 1.67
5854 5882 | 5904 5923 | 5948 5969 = 0.6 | 1.71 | 1.66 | 1.69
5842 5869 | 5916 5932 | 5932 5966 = 1.1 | 1.84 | 1.68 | 1.72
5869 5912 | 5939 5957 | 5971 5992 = 0.3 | 1.54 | 1.73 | 1.66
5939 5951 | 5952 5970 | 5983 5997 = 0.2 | 1.64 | 1.76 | 1.68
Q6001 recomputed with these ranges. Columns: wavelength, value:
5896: 1.159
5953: 1.376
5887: 1.543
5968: 1.618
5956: 1.863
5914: 1.71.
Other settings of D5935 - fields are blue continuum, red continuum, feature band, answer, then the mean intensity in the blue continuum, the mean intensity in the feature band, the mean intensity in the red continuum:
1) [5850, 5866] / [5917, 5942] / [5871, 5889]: 0.88 angstrom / 1.76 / 1.64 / 1.66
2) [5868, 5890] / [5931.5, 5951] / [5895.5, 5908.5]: 2.05 angstrom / 1.63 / 1.39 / 1.67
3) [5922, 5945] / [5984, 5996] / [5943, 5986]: 1.65 angstrom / 1.67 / 1.66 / 1.78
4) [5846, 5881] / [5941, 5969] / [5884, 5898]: 2.26 angstrom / 1.75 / 1.44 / 1.65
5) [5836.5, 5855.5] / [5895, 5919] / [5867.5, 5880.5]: 0.21 angstrom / 2.01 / 1.75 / 1.5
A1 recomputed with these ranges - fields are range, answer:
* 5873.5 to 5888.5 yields 1.62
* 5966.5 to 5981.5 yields 1.67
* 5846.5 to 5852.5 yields 1.82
